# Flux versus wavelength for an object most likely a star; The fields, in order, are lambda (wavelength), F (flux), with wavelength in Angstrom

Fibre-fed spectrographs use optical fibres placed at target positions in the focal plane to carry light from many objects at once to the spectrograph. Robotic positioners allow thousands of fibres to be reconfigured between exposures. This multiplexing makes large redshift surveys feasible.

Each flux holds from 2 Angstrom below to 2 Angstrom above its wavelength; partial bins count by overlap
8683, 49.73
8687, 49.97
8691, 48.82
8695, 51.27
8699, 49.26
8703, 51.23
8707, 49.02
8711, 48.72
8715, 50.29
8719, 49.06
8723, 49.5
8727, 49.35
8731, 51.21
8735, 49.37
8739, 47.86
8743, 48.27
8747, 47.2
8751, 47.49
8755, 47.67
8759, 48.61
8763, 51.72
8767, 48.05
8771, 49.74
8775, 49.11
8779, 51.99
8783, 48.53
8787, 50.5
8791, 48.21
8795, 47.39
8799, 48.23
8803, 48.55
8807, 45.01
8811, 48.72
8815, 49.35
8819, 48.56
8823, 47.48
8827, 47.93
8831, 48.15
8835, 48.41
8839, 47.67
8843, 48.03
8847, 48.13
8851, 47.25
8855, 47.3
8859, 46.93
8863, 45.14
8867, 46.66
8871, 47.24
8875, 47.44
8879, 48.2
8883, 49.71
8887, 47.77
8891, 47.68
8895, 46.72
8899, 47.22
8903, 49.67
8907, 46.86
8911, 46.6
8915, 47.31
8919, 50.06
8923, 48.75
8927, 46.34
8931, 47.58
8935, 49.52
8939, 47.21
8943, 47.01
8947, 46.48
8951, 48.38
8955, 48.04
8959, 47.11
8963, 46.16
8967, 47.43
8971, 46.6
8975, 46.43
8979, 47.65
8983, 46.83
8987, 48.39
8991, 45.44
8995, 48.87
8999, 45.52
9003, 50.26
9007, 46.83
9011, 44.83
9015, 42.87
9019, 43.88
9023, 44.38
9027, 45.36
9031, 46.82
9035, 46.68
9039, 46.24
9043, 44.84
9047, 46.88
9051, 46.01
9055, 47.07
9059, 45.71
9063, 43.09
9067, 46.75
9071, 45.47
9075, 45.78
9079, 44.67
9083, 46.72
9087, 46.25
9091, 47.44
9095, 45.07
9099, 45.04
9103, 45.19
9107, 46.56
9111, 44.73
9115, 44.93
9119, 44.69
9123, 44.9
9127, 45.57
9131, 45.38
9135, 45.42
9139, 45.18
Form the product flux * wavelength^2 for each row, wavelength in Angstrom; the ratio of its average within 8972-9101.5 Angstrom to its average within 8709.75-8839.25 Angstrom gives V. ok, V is 1.0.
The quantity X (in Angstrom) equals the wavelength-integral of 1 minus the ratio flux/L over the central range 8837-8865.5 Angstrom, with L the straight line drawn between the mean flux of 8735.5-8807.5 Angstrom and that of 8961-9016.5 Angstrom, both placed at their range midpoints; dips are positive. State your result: 0.5 Angstrom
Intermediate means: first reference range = 48.7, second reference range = 46.8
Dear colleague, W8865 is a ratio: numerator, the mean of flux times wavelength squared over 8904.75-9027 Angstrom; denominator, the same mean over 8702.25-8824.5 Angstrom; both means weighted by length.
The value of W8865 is 1.01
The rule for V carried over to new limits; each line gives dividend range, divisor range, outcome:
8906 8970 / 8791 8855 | 1.02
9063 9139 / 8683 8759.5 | 1.01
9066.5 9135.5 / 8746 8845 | 1.01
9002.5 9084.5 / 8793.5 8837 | 1.00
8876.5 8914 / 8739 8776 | 1.01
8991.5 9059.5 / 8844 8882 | 1.01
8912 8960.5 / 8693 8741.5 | 1.01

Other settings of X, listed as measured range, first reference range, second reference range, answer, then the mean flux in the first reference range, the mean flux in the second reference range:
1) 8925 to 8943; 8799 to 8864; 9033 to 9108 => -0.3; 47.7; 45.9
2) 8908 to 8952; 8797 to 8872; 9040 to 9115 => -0.8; 47.6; 45.7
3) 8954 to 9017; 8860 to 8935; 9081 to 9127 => 0.0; 47.7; 45.6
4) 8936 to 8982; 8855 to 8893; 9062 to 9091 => -0.5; 47.4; 45.7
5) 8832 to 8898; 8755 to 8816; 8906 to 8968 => 0.9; 48.9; 47.6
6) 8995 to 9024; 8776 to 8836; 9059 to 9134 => 0.4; 48.5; 45.5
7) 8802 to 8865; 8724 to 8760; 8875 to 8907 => 0.8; 48.6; 48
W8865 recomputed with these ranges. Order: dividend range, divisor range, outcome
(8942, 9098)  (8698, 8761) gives 1.01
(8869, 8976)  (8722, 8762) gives 1.02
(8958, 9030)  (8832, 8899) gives 1.00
